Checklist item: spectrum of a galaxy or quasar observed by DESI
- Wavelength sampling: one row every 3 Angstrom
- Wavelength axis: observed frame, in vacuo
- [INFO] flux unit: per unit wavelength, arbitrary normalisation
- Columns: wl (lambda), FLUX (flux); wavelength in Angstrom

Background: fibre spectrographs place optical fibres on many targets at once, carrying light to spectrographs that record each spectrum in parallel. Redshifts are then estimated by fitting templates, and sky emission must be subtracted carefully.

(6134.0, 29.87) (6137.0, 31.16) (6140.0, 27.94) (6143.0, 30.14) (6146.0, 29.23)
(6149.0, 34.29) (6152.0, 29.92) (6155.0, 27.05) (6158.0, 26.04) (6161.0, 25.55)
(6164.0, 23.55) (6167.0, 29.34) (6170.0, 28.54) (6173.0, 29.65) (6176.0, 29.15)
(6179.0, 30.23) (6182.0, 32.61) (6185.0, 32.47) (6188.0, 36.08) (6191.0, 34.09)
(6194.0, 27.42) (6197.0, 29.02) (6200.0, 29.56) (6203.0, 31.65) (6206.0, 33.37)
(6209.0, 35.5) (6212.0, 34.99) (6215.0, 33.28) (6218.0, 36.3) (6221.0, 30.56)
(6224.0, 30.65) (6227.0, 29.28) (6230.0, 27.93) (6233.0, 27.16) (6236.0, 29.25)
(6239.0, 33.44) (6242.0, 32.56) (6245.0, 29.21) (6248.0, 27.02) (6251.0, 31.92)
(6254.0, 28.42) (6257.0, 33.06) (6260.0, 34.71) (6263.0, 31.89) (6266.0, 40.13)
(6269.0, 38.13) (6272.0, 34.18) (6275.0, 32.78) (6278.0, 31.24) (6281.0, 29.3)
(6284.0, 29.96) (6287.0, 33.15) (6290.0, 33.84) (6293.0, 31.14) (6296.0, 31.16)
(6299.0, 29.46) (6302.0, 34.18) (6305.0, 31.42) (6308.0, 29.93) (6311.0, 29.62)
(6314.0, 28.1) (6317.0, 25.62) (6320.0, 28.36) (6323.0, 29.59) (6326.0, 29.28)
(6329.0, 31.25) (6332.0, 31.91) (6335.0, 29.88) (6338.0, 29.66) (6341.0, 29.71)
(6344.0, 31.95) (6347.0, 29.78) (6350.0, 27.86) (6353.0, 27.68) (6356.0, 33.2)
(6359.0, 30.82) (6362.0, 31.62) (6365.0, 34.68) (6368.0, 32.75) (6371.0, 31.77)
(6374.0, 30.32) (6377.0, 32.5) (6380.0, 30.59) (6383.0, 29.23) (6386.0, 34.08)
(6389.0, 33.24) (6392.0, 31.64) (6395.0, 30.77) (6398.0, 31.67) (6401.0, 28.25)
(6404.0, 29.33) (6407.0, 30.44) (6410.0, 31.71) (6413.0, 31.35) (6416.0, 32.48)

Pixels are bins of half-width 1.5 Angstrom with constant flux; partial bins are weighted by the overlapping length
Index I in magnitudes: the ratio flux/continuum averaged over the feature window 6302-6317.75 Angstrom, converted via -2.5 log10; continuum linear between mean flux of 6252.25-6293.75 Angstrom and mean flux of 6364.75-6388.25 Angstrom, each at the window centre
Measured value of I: 0.11 mag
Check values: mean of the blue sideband 33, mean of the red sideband 31.9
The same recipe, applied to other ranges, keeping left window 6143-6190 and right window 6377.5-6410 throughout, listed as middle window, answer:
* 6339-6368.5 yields -0.01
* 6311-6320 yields 0.11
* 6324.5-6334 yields -0.01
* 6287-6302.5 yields -0.05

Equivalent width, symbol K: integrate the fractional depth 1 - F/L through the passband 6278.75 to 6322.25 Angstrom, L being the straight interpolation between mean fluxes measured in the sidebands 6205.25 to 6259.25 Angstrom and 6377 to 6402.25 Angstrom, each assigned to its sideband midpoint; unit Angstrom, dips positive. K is 1.3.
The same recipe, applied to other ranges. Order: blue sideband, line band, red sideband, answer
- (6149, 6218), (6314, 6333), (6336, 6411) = 1.1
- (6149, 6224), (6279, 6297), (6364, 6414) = -0.2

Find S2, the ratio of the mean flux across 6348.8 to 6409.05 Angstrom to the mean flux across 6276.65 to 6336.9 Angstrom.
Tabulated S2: 1.0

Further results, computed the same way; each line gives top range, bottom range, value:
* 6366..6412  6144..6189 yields 1.06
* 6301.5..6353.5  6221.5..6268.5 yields 0.95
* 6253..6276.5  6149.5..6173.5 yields 1.24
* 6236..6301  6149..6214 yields 1.06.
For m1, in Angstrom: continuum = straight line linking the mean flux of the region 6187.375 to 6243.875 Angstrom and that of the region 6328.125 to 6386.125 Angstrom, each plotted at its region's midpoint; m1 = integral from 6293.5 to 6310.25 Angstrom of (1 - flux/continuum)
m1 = 0.04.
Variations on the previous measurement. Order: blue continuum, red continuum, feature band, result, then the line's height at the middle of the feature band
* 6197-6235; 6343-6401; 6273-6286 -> 0.17 Angstrom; 31.4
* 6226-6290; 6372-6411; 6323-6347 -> 0.71 Angstrom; 31.3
